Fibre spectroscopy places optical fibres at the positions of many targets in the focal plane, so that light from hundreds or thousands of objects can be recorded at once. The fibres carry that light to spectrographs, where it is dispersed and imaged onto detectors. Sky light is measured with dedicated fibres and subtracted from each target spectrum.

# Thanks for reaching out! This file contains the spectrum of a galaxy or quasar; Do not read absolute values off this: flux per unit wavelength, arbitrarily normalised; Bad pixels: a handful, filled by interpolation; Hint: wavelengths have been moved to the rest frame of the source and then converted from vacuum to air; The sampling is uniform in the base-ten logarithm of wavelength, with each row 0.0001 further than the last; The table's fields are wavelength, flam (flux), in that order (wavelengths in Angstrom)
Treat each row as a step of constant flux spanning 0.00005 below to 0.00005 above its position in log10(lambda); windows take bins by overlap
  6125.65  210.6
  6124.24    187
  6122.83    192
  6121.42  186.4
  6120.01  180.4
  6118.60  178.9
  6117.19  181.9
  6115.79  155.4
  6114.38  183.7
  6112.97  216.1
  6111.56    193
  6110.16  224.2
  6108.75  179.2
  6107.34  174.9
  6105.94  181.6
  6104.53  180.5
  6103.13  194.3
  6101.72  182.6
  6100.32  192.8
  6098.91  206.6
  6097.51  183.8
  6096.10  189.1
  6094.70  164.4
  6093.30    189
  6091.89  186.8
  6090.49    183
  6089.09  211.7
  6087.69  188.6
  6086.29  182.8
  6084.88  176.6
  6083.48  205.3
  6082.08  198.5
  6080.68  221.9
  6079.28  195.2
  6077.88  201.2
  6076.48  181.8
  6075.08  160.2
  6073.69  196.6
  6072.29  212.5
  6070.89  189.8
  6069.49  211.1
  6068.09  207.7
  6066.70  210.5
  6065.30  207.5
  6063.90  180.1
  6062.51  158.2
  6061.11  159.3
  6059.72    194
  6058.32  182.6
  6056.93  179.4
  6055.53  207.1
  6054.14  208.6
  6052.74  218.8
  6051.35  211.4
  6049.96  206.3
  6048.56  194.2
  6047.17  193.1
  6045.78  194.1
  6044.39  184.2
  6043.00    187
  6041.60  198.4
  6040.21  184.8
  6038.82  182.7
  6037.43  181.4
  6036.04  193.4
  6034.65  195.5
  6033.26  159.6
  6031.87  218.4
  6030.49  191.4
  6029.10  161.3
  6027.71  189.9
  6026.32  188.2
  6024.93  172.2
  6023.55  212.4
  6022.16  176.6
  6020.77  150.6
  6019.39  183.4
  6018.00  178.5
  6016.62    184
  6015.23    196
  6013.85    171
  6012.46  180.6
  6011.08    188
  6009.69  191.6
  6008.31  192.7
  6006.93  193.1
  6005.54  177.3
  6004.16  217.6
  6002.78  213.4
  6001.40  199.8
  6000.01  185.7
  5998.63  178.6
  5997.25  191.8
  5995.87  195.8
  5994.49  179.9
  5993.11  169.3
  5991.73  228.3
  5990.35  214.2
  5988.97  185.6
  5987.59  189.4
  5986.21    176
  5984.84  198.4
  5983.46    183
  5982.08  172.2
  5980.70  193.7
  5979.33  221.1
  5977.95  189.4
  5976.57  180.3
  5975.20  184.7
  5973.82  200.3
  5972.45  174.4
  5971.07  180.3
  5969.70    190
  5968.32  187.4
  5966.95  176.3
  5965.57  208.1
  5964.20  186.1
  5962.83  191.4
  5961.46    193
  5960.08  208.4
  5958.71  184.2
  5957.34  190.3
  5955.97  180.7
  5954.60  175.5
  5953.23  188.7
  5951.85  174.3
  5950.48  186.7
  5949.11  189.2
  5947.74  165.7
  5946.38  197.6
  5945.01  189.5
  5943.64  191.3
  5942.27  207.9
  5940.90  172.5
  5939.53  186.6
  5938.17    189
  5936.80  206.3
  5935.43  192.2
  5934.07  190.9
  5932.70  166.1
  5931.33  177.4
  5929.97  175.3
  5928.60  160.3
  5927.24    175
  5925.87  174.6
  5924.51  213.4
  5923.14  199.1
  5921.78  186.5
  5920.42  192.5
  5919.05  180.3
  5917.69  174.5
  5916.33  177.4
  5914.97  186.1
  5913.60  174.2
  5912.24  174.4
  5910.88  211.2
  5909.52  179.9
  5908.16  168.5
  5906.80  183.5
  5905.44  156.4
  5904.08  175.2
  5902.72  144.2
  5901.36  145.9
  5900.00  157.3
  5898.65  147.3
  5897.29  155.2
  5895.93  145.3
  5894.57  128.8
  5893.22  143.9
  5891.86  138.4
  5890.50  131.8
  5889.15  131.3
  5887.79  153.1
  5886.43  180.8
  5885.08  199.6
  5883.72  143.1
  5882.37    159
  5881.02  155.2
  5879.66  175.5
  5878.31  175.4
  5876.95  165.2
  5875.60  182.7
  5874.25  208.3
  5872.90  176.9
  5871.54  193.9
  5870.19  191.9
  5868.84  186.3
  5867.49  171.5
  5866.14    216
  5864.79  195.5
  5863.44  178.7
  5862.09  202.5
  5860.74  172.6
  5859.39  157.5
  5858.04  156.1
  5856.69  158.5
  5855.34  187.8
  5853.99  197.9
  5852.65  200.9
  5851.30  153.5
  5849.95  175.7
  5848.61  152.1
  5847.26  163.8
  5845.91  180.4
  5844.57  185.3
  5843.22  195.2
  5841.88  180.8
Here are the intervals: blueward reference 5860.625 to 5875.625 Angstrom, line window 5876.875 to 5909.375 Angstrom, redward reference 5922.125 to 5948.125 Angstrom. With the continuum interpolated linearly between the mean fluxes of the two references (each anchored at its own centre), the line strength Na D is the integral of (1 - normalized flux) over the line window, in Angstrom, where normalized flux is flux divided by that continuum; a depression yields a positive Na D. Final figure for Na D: 5.5 Angstrom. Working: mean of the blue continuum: 191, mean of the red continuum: 186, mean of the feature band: 157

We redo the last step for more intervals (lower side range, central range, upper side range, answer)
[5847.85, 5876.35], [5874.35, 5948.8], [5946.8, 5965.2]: 4.61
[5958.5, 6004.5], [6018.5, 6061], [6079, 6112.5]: 0.44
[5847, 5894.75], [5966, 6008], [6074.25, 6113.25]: -2.19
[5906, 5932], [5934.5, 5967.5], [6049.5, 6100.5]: -0.78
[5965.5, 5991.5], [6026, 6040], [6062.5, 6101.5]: 0.40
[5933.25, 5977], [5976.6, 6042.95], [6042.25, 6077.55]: 0.75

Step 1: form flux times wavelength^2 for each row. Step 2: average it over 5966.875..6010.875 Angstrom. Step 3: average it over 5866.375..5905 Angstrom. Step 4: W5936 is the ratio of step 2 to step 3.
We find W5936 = 1.2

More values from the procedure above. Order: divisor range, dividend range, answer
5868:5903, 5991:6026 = 1.21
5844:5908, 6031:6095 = 1.22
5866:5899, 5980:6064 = 1.20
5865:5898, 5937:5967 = 1.15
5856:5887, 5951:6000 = 1.10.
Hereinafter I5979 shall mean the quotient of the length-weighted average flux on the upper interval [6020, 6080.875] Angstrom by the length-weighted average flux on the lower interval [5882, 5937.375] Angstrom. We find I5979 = 1.13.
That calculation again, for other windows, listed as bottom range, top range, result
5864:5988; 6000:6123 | 1.06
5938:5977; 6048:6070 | 1.05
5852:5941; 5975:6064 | 1.09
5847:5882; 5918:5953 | 1.04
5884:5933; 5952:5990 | 1.12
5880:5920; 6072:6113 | 1.18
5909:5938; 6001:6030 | 1.01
